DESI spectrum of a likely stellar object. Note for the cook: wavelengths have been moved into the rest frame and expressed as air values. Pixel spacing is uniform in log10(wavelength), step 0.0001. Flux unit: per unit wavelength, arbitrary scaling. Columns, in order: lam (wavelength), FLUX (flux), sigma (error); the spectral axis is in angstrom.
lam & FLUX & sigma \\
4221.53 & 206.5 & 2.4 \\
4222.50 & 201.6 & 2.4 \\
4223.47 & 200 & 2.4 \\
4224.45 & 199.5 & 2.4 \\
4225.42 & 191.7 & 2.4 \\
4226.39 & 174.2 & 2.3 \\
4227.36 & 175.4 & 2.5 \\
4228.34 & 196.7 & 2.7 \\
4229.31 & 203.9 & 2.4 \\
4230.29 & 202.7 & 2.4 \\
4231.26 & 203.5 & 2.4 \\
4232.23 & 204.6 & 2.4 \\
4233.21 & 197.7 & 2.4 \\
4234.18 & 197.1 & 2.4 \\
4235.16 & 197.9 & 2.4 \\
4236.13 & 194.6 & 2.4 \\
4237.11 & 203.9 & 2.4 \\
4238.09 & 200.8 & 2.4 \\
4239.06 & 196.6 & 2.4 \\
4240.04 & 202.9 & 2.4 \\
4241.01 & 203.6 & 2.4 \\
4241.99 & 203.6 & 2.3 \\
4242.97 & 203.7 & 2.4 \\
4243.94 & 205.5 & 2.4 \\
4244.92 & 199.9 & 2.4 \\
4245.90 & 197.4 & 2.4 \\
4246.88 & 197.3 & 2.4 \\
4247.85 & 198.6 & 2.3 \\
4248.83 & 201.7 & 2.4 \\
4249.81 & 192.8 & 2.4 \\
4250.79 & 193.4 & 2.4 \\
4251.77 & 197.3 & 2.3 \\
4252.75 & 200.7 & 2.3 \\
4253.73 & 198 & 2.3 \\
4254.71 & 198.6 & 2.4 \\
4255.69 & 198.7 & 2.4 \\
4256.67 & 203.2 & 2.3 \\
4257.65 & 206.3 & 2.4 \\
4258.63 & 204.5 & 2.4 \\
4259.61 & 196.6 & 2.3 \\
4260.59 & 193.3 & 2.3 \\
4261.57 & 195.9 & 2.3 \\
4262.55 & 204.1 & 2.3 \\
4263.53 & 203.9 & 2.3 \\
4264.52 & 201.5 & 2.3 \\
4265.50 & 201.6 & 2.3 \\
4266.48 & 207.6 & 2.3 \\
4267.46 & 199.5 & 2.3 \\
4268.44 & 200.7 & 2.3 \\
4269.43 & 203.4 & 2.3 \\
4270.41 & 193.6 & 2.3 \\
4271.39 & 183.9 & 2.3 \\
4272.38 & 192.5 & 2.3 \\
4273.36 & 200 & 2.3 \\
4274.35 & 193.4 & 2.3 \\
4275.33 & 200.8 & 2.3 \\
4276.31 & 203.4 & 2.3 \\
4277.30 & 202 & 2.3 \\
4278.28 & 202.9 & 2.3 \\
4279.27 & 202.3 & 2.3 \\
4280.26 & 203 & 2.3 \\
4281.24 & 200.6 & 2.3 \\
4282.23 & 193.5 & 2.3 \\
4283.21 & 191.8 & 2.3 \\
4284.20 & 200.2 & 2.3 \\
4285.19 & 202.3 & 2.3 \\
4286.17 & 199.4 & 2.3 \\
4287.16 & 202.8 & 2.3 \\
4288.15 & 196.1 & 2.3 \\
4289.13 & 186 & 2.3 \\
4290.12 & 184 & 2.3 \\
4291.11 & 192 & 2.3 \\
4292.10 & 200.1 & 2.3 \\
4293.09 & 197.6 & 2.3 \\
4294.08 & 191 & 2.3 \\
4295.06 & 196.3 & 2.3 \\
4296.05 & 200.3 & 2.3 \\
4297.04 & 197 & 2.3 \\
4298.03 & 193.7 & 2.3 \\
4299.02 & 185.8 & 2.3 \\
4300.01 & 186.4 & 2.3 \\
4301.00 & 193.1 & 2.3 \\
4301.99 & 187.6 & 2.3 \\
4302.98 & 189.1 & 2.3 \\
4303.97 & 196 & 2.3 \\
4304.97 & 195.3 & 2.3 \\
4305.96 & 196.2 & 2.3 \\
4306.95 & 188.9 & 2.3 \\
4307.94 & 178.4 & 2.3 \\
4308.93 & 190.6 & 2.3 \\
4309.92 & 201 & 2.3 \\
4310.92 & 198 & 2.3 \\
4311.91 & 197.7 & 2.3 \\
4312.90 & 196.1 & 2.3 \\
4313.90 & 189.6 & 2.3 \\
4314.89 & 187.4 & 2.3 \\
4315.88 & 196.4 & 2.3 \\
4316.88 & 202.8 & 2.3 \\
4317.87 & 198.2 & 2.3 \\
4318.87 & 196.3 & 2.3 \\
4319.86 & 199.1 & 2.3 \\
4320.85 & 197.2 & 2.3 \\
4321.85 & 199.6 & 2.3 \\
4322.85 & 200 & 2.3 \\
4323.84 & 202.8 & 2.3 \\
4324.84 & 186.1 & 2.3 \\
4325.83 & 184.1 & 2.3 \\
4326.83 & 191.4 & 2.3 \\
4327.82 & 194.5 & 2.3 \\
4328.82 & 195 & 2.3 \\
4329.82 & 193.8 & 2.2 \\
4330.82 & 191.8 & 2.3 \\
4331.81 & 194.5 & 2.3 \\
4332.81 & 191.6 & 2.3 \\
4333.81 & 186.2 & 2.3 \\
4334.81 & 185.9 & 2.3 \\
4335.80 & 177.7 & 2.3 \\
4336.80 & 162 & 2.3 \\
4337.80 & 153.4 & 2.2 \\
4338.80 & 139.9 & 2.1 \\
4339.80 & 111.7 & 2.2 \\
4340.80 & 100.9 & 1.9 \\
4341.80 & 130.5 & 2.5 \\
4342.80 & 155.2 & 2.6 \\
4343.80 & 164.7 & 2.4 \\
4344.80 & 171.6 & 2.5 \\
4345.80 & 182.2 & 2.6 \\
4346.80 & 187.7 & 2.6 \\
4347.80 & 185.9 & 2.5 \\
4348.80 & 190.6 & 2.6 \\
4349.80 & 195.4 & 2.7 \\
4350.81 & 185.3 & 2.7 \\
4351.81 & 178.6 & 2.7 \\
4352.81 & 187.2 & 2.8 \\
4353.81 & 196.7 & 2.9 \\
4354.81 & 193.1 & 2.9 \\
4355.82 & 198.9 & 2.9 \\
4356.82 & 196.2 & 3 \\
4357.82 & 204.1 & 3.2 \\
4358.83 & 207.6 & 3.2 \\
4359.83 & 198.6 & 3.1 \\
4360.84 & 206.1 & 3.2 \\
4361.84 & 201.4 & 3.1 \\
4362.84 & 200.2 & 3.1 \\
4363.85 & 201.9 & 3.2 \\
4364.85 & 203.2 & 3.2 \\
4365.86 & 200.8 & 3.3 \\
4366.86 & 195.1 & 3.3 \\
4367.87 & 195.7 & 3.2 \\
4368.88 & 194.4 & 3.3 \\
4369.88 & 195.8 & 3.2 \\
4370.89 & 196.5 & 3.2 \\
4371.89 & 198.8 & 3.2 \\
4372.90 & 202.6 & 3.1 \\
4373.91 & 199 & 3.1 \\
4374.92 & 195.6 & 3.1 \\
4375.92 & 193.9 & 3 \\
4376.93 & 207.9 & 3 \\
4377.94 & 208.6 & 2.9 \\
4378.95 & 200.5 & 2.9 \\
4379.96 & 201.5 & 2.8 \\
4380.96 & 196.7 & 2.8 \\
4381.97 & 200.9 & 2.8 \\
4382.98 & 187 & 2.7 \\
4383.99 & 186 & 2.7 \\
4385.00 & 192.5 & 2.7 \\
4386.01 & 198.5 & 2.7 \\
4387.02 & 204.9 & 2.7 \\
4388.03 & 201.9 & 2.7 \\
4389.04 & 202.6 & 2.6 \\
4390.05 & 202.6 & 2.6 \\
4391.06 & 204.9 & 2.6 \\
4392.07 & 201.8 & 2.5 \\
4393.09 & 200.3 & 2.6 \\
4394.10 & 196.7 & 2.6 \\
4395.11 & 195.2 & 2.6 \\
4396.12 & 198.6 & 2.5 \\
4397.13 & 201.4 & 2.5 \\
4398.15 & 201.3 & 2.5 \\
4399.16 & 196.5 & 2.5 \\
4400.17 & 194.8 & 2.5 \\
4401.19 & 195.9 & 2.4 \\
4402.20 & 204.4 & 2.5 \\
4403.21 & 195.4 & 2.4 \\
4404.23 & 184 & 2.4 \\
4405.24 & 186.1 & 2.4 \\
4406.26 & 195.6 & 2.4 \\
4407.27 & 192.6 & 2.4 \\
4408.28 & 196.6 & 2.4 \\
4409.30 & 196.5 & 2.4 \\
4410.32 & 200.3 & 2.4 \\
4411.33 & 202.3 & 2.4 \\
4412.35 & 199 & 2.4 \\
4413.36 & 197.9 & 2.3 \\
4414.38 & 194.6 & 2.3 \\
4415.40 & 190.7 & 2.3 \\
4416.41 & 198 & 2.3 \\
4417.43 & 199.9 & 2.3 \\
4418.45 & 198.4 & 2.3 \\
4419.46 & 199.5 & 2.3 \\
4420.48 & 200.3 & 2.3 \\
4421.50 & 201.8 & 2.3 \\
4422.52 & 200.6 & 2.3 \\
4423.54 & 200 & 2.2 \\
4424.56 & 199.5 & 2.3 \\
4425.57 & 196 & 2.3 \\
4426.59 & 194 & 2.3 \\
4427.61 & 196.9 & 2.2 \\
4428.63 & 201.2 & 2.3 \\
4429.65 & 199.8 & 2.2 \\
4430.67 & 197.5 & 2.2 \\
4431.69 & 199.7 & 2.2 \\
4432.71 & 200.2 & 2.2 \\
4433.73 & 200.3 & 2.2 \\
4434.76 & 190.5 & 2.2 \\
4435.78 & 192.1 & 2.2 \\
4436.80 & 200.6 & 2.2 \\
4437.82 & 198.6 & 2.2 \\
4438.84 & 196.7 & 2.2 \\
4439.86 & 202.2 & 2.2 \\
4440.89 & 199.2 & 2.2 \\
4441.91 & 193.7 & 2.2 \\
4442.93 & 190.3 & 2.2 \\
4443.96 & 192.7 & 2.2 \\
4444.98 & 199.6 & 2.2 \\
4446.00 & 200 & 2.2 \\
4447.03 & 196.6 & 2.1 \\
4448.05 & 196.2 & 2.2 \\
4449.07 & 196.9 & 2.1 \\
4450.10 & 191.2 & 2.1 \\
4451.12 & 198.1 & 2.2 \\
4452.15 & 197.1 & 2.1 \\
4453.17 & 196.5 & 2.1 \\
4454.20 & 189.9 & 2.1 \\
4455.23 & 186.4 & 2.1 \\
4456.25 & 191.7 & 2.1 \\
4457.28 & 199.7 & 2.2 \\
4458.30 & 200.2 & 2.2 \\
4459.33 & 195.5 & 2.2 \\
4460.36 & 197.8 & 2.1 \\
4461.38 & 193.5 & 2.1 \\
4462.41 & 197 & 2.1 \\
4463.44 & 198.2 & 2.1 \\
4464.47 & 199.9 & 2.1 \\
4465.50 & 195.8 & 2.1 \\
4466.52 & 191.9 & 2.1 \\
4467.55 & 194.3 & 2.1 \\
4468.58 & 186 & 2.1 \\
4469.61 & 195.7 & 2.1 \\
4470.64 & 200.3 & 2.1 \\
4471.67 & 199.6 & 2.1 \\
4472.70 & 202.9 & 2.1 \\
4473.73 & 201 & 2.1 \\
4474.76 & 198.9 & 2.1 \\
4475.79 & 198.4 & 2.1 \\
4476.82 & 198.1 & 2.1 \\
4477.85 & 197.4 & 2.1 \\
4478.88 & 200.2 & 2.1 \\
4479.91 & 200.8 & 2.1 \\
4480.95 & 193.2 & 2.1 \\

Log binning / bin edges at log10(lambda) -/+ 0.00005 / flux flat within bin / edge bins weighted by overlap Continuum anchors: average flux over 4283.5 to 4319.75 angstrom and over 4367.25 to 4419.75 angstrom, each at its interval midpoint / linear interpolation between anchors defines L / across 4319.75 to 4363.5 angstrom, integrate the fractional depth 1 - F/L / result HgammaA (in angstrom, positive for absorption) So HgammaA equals 2.84 angstrom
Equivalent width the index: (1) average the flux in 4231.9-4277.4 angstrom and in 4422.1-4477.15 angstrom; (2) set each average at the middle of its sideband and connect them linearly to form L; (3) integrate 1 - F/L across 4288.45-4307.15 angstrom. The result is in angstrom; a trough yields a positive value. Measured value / 0.6 angstrom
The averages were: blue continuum 199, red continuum 197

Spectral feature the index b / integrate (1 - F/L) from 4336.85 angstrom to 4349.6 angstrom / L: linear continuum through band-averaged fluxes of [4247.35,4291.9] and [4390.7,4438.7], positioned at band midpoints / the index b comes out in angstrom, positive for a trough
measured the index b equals 2.6 angstrom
